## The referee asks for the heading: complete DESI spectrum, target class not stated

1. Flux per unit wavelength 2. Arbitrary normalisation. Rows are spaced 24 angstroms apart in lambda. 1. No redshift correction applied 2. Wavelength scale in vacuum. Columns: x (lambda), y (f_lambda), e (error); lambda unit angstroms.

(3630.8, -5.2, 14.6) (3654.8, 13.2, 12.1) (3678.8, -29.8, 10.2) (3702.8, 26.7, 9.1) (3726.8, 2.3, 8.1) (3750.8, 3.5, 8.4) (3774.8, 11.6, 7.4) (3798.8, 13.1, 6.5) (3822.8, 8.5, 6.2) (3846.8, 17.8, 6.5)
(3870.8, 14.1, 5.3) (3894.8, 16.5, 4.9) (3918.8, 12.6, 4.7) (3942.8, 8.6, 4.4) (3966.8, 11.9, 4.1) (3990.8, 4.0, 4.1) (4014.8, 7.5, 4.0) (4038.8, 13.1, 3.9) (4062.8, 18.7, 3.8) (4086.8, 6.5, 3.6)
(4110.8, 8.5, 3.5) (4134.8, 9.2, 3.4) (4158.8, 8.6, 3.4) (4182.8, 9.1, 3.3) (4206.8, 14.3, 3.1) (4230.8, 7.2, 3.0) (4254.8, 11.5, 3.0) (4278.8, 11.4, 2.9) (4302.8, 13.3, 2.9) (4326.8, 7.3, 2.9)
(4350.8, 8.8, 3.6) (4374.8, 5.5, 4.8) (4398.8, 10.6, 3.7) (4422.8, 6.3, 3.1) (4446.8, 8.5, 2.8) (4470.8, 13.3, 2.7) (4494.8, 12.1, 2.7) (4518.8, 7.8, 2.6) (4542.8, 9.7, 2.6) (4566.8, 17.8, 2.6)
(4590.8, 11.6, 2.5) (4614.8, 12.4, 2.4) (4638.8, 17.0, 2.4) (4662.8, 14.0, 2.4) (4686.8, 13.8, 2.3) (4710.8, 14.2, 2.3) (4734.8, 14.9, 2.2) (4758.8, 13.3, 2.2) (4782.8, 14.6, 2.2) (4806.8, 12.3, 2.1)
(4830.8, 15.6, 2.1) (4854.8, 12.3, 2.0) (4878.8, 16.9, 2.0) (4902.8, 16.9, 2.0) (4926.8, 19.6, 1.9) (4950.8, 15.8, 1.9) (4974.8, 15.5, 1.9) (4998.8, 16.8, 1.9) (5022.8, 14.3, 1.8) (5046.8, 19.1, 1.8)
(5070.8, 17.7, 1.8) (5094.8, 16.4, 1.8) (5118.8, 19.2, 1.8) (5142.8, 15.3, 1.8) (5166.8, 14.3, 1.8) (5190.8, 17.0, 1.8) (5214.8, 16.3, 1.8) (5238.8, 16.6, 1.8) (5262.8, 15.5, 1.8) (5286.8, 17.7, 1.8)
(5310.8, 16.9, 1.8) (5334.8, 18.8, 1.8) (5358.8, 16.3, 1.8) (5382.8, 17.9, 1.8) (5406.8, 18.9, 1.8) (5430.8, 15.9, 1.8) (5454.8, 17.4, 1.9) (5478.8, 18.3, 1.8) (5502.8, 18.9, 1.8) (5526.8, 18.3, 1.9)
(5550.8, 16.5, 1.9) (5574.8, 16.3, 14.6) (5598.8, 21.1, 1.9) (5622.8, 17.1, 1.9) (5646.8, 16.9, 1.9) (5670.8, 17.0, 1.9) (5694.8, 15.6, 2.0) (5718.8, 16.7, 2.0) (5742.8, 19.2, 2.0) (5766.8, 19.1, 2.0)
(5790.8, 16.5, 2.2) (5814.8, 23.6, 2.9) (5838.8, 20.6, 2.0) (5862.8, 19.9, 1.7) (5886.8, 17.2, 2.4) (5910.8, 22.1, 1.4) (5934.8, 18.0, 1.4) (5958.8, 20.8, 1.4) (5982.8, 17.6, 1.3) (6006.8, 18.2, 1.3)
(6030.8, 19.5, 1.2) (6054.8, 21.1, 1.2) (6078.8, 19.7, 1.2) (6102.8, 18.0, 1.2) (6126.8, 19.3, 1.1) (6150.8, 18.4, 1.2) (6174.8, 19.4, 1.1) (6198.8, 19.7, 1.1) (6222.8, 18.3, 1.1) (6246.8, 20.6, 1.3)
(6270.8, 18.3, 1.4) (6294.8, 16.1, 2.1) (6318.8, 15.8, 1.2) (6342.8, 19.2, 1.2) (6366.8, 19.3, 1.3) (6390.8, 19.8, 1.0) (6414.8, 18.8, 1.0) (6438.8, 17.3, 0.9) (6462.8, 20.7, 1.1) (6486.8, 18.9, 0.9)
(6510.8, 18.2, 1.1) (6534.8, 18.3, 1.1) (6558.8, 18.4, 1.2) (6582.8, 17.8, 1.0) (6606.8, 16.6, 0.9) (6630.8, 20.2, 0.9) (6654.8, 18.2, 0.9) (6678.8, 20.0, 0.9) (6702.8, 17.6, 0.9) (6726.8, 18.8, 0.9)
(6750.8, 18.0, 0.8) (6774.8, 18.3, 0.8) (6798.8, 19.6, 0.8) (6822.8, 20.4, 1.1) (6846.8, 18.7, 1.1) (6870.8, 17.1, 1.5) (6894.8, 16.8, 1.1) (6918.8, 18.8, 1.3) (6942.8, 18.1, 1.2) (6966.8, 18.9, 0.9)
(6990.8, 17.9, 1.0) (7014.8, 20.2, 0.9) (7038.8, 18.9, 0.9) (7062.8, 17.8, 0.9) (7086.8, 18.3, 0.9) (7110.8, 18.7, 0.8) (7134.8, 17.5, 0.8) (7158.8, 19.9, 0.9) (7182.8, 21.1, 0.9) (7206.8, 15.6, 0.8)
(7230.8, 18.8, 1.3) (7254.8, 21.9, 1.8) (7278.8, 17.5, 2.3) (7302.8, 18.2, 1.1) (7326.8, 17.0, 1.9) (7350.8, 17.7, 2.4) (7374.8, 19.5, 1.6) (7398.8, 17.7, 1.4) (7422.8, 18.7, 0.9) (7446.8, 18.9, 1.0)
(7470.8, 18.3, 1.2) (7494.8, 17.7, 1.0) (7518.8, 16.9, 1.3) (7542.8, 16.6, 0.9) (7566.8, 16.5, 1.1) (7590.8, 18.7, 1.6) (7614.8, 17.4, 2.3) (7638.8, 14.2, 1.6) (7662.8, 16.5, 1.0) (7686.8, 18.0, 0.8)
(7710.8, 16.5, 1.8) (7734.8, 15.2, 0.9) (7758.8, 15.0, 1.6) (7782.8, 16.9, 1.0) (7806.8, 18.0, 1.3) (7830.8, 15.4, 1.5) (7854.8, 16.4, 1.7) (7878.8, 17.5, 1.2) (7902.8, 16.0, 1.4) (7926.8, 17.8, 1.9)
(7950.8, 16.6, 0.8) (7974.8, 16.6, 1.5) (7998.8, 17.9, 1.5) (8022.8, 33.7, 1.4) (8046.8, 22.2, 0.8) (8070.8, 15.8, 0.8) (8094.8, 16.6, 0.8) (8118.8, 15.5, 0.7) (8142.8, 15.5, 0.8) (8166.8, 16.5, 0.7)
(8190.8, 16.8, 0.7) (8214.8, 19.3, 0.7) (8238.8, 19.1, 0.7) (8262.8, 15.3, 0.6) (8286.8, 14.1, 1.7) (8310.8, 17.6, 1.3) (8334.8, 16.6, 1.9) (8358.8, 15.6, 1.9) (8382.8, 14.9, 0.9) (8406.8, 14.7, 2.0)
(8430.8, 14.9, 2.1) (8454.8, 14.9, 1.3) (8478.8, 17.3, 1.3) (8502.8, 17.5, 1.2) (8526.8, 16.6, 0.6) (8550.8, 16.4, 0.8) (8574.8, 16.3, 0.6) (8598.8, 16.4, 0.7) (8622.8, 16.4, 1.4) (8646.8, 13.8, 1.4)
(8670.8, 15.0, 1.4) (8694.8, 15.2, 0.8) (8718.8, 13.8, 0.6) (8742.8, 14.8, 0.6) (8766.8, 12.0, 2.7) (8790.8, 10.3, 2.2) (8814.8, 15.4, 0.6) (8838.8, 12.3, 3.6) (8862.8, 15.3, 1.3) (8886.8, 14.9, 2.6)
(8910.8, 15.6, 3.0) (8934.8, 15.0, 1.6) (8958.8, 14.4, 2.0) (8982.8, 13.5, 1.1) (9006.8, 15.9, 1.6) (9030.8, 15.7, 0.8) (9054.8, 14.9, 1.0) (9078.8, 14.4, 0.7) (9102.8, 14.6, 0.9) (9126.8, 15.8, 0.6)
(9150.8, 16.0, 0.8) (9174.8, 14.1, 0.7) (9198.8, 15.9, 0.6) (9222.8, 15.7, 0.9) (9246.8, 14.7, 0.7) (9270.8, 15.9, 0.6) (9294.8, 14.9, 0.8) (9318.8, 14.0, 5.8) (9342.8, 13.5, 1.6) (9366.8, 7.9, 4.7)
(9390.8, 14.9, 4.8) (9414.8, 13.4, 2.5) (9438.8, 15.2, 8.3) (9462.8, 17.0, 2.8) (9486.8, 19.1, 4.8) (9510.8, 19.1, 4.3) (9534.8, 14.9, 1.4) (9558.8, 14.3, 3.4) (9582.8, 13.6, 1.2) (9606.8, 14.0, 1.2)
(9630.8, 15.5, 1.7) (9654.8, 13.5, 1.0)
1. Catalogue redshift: 0.223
